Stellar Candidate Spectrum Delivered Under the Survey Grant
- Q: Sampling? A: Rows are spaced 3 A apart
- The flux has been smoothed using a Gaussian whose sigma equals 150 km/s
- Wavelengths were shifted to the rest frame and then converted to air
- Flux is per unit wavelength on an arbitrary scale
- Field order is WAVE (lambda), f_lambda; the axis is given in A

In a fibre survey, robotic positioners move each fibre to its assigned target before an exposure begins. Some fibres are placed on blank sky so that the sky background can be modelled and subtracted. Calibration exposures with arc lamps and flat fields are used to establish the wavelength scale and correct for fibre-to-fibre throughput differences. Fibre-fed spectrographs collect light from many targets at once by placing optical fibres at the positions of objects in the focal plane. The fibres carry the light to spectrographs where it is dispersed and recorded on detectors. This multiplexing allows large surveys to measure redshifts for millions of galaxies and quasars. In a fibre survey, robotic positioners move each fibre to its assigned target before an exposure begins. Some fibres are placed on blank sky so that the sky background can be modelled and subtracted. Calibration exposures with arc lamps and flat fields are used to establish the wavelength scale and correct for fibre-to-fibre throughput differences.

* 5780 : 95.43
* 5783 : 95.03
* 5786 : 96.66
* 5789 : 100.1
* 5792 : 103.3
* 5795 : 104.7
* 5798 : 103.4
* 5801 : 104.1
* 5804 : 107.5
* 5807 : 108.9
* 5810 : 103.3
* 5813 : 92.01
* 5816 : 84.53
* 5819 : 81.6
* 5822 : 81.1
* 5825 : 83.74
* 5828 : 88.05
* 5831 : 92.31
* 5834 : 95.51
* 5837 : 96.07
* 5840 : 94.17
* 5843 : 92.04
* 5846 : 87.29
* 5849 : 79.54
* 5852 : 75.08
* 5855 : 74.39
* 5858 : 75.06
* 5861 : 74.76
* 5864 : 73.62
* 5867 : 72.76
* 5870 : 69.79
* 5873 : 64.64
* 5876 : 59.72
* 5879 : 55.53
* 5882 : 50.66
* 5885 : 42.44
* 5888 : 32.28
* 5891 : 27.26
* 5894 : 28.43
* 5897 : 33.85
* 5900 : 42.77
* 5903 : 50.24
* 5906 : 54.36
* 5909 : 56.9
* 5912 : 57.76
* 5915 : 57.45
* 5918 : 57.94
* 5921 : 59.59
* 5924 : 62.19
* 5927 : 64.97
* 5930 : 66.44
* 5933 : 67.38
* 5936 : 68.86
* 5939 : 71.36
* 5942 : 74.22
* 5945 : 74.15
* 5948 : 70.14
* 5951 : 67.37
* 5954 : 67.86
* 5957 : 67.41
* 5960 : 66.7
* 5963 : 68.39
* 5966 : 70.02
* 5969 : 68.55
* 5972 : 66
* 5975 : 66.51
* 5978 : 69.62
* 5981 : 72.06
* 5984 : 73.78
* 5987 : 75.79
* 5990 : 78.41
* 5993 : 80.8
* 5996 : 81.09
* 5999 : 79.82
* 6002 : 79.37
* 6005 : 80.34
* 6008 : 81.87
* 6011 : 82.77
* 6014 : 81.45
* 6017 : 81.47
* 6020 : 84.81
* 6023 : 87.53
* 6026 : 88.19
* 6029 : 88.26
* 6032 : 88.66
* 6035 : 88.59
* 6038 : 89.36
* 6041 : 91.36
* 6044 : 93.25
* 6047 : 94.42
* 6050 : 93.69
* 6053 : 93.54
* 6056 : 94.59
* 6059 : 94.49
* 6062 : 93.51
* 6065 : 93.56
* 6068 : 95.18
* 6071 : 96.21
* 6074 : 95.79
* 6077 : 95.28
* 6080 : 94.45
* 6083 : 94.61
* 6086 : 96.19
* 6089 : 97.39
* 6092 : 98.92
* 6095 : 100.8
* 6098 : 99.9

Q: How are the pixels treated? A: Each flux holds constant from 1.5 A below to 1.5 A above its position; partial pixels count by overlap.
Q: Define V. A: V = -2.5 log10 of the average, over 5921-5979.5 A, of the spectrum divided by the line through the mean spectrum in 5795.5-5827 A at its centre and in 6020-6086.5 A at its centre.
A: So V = 0.346 mag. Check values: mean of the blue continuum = 95.2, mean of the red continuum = 92.5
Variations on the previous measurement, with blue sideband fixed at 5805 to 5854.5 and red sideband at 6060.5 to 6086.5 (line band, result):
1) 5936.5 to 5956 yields 0.29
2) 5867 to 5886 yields 0.47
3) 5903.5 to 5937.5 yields 0.44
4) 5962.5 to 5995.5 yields 0.27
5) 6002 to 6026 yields 0.13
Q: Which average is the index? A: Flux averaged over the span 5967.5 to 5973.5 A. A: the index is 67.3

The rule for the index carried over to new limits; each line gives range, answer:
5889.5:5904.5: 36.5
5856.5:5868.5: 74.1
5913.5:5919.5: 57.7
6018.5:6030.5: 87.2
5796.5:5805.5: 105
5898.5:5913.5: 52.4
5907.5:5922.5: 57.9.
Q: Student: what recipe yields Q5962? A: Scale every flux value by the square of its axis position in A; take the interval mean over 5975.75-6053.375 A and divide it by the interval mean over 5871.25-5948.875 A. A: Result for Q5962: 1.55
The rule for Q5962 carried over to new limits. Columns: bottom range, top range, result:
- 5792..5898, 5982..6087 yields 1.22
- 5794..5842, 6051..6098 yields 1.10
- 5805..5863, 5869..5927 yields 0.60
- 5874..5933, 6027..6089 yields 1.92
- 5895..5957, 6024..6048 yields 1.53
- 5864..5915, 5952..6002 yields 1.46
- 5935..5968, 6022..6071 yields 1.36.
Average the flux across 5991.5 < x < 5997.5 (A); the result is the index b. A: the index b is 80.9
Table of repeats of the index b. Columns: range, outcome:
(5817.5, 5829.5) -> 83.6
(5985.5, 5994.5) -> 78.3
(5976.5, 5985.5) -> 71.8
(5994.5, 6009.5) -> 80.5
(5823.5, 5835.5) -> 89.9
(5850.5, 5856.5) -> 74.7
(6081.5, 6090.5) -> 96.1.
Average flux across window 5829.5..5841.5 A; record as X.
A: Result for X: 94.5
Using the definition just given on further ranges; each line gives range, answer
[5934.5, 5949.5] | 71.7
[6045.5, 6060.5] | 94.1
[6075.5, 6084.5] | 94.8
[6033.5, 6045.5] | 90.6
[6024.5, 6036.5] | 88.4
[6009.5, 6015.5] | 82.1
